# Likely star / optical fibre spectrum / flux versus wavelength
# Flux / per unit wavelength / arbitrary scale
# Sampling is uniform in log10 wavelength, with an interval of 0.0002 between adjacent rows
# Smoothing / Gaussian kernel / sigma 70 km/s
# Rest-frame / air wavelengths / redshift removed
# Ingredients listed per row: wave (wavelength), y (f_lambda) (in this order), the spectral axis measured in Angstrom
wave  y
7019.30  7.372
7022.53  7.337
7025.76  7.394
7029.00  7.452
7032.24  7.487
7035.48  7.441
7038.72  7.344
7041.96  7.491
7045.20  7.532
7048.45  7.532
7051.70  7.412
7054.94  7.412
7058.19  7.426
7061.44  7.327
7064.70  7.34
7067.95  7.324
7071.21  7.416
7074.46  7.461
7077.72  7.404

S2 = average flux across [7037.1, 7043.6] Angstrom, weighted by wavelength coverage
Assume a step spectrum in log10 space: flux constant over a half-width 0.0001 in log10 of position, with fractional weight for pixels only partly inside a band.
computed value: 7.42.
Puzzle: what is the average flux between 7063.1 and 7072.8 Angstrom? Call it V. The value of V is 7.36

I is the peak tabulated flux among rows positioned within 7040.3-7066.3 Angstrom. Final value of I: 7.532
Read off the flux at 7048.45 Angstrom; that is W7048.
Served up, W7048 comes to 7.532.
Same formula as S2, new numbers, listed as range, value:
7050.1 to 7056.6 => 7.42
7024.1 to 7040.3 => 7.42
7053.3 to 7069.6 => 7.37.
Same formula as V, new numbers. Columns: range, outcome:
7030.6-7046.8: 7.46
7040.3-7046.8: 7.52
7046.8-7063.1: 7.42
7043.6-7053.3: 7.49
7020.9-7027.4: 7.37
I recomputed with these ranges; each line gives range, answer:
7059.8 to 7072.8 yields 7.416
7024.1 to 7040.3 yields 7.487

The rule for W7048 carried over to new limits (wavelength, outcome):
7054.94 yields 7.412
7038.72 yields 7.344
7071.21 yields 7.416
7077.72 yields 7.404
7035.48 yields 7.441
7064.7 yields 7.34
